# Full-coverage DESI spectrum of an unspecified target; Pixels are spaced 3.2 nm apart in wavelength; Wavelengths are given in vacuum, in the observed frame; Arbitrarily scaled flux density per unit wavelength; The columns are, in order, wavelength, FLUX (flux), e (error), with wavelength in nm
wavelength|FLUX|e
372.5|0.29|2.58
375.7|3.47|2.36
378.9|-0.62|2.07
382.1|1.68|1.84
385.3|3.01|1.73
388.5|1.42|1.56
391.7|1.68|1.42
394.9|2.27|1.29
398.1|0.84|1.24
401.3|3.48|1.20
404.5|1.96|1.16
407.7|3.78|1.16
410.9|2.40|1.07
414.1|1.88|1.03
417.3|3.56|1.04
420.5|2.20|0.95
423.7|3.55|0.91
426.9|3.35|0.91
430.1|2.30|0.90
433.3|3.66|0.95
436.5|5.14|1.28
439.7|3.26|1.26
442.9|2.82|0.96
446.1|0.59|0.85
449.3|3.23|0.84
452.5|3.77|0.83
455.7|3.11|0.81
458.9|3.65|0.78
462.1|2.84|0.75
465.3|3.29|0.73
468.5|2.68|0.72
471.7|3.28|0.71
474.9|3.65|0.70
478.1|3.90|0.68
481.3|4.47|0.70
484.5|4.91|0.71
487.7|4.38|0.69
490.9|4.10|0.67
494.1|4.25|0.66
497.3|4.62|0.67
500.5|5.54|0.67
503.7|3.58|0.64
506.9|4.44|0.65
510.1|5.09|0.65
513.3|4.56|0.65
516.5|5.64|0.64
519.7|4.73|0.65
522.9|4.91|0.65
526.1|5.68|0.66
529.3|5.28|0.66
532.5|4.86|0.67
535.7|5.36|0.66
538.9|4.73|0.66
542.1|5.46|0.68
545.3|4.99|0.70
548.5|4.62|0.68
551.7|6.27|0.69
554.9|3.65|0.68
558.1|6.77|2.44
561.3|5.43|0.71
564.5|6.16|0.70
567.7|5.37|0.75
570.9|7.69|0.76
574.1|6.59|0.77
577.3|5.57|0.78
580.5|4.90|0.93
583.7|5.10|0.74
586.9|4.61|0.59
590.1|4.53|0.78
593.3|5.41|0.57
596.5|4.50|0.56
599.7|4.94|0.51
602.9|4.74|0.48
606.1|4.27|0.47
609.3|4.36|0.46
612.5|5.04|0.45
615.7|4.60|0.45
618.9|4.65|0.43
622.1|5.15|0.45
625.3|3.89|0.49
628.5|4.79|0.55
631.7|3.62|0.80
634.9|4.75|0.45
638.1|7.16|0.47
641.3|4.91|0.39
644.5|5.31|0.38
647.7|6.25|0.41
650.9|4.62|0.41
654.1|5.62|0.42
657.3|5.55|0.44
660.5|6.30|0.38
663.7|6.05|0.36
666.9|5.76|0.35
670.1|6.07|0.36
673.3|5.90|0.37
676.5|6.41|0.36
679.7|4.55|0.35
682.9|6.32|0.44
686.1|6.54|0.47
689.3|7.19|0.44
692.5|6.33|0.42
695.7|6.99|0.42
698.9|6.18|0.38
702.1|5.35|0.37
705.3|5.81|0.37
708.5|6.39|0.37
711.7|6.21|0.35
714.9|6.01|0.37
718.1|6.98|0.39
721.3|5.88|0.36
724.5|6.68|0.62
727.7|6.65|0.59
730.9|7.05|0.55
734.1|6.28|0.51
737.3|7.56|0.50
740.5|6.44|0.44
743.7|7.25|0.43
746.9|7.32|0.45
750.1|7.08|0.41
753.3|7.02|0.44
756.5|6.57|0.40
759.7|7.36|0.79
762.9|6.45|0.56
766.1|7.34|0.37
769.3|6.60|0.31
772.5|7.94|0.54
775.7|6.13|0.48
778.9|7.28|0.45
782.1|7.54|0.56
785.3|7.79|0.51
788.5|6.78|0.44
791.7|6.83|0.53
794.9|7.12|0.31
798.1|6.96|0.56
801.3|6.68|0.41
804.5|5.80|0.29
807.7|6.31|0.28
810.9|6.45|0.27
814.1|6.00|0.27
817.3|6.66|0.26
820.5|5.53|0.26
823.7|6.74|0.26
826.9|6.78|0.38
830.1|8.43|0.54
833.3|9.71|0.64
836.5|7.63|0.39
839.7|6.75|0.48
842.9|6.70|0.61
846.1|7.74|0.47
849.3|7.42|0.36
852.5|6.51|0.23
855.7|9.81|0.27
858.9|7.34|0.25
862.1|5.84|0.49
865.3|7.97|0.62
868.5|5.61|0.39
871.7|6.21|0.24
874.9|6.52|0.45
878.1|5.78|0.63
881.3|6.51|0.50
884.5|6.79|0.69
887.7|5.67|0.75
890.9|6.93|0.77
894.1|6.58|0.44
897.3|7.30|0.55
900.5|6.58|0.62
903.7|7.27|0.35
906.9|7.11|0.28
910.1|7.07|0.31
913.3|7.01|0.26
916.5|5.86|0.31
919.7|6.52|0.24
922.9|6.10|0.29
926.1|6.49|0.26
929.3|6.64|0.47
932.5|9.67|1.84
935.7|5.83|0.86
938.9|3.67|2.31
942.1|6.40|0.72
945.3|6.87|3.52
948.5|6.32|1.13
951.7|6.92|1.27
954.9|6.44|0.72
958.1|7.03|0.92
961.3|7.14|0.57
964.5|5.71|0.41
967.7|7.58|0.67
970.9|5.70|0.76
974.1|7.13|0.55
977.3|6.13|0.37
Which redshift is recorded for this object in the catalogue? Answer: 0.712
